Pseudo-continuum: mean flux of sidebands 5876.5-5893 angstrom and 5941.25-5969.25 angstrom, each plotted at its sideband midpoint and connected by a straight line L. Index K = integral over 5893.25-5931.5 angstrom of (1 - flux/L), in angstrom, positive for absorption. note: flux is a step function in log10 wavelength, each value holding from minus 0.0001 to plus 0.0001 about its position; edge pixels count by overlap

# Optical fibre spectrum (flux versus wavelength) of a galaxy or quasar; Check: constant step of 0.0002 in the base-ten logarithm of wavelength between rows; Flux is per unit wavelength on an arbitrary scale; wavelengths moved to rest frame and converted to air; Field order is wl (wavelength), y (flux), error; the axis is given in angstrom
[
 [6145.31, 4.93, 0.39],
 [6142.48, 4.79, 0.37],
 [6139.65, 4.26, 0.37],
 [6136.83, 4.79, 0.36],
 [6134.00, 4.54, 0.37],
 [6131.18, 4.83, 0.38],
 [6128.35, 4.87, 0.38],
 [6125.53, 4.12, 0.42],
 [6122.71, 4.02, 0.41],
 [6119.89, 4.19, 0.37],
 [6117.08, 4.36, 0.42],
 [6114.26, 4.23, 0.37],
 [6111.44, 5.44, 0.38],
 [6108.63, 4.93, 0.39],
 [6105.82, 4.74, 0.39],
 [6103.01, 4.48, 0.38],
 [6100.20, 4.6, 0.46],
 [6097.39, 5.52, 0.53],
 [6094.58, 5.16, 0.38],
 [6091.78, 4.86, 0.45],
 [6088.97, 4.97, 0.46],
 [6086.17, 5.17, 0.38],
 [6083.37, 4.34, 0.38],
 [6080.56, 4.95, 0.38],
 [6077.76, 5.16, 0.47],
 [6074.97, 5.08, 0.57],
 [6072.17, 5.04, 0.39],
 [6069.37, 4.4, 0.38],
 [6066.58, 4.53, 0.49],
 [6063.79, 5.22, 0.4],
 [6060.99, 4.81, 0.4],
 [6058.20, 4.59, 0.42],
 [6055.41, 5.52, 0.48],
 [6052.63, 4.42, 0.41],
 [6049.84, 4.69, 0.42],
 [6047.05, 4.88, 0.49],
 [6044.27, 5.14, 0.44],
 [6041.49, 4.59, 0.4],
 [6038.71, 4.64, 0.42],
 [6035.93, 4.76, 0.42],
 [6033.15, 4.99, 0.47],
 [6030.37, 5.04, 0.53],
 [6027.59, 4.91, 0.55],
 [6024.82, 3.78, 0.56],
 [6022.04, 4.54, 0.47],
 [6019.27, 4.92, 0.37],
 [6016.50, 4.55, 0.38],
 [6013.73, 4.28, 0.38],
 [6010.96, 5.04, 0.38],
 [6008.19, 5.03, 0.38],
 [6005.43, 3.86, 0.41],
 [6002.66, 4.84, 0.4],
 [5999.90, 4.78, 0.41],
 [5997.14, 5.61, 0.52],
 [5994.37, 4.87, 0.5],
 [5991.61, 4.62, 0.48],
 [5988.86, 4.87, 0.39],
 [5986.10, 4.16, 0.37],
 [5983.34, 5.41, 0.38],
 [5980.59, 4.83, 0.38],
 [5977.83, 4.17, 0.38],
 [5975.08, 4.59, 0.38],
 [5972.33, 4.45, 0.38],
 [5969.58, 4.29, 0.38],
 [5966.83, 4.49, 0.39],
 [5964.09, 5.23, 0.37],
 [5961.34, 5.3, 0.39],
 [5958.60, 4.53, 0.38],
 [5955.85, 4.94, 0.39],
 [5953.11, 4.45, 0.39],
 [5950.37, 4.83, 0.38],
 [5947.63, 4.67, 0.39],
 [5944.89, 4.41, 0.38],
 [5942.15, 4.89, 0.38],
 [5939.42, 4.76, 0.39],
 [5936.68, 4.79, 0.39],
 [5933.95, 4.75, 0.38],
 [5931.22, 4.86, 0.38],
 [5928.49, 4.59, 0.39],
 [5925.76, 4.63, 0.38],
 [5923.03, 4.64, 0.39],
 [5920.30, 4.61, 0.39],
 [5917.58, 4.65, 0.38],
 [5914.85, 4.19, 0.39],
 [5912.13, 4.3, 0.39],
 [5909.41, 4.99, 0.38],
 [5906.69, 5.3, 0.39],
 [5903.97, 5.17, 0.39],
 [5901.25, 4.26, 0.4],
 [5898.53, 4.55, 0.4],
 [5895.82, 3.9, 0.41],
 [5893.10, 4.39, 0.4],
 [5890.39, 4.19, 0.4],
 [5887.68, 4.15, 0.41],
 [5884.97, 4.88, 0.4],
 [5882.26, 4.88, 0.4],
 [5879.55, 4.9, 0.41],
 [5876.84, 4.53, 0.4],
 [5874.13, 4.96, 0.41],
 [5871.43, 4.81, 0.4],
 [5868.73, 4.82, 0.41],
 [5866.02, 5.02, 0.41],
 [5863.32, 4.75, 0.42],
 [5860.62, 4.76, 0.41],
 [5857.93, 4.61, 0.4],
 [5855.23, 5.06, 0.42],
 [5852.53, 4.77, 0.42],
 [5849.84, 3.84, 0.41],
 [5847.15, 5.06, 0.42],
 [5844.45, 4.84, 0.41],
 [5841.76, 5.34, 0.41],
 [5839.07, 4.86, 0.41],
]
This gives 0.36 angstrom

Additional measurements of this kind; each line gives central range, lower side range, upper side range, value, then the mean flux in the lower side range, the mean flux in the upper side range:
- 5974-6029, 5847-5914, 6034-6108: 1.2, 4.66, 4.86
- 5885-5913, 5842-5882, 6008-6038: 1.3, 4.78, 4.7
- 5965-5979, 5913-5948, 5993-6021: 0.8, 4.64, 4.77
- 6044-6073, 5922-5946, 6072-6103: 0.5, 4.71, 4.96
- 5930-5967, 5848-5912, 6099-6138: -1.1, 4.67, 4.58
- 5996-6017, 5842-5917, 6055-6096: 0.3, 4.67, 4.91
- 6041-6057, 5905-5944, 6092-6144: -0.7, 4.71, 4.66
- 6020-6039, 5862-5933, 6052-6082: 0.6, 4.65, 4.89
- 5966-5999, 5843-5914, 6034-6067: 0.5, 4.68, 4.83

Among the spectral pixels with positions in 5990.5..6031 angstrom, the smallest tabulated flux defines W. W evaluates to 3.78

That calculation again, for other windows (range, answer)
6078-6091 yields 4.34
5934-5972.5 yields 4.29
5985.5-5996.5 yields 4.16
